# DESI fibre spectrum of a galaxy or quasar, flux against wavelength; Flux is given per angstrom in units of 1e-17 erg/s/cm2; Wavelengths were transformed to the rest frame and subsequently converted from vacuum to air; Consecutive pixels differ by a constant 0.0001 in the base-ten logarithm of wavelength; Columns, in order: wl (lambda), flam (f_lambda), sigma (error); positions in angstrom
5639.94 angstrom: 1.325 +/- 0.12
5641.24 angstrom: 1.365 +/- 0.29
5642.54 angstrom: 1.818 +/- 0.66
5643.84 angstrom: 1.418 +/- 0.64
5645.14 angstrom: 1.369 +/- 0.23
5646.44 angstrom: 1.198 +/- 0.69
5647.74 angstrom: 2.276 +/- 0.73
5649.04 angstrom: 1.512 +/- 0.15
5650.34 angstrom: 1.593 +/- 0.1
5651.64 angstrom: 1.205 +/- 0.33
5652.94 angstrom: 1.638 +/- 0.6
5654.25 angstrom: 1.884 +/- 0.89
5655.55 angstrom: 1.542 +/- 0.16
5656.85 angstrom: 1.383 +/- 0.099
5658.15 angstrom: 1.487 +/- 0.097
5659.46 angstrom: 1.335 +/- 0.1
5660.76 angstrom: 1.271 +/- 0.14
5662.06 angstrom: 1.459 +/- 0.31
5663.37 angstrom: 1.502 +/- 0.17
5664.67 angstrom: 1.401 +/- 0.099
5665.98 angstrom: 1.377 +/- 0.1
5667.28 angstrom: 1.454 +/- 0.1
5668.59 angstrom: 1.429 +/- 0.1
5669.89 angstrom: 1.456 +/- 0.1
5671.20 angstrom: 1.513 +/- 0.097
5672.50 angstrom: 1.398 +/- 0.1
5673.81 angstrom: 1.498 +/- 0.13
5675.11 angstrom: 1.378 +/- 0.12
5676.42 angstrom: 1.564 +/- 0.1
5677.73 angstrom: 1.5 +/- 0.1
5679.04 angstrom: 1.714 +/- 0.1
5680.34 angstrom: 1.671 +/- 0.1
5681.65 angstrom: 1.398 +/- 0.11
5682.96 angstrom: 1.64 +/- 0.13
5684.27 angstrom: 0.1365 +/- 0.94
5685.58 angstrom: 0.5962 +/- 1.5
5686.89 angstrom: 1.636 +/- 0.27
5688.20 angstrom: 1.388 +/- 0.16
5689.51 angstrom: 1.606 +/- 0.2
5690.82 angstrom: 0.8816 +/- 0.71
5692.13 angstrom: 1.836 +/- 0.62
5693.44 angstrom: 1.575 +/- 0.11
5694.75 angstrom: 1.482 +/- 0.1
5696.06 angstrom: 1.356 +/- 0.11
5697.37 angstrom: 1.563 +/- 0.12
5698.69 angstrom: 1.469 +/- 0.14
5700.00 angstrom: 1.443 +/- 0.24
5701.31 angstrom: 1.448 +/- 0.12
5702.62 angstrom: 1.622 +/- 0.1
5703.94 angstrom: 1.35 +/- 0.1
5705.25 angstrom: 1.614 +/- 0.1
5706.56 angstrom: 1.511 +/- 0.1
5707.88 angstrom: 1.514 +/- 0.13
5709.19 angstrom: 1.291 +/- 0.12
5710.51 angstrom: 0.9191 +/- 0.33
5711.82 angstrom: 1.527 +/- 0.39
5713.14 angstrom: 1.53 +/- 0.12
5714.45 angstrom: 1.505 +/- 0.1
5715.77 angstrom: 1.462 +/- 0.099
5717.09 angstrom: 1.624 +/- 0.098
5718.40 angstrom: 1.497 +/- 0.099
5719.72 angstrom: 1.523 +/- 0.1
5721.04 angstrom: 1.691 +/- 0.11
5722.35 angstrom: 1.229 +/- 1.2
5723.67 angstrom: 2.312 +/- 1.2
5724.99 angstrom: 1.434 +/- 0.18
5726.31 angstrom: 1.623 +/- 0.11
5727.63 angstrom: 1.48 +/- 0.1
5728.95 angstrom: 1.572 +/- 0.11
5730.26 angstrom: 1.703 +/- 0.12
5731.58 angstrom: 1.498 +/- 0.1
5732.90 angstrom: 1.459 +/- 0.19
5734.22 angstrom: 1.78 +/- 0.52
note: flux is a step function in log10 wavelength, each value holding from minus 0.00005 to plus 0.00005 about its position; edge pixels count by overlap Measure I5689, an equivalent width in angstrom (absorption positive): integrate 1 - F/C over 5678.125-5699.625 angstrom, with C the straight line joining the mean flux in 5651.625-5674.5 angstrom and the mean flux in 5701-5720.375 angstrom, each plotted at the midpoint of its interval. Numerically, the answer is 1.3 angstrom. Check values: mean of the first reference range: 1.46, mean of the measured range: 1.37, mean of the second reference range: 1.46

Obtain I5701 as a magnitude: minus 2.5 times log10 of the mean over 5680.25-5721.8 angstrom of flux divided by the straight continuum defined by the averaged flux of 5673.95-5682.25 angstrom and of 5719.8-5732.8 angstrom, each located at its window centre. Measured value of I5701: 0.12 mag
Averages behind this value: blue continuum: 1.54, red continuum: 1.61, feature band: 1.41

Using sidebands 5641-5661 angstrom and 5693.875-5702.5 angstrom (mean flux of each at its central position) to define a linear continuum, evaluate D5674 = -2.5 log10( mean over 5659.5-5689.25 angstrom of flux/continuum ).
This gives 0.09 mag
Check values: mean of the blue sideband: 1.53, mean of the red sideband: 1.47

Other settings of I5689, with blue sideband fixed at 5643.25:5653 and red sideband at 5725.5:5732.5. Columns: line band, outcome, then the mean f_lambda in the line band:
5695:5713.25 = 1.4 angstrom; 1.44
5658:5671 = 1.0 angstrom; 1.42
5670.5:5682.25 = 0.2 angstrom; 1.52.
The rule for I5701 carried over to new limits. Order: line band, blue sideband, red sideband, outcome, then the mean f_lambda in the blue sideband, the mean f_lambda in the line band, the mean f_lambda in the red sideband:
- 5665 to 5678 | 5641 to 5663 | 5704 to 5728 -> 0.05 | 1.52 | 1.45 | 1.51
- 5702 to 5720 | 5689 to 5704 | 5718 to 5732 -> 0.05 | 1.47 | 1.46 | 1.6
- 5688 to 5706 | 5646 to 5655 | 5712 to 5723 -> 0.05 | 1.62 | 1.48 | 1.51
